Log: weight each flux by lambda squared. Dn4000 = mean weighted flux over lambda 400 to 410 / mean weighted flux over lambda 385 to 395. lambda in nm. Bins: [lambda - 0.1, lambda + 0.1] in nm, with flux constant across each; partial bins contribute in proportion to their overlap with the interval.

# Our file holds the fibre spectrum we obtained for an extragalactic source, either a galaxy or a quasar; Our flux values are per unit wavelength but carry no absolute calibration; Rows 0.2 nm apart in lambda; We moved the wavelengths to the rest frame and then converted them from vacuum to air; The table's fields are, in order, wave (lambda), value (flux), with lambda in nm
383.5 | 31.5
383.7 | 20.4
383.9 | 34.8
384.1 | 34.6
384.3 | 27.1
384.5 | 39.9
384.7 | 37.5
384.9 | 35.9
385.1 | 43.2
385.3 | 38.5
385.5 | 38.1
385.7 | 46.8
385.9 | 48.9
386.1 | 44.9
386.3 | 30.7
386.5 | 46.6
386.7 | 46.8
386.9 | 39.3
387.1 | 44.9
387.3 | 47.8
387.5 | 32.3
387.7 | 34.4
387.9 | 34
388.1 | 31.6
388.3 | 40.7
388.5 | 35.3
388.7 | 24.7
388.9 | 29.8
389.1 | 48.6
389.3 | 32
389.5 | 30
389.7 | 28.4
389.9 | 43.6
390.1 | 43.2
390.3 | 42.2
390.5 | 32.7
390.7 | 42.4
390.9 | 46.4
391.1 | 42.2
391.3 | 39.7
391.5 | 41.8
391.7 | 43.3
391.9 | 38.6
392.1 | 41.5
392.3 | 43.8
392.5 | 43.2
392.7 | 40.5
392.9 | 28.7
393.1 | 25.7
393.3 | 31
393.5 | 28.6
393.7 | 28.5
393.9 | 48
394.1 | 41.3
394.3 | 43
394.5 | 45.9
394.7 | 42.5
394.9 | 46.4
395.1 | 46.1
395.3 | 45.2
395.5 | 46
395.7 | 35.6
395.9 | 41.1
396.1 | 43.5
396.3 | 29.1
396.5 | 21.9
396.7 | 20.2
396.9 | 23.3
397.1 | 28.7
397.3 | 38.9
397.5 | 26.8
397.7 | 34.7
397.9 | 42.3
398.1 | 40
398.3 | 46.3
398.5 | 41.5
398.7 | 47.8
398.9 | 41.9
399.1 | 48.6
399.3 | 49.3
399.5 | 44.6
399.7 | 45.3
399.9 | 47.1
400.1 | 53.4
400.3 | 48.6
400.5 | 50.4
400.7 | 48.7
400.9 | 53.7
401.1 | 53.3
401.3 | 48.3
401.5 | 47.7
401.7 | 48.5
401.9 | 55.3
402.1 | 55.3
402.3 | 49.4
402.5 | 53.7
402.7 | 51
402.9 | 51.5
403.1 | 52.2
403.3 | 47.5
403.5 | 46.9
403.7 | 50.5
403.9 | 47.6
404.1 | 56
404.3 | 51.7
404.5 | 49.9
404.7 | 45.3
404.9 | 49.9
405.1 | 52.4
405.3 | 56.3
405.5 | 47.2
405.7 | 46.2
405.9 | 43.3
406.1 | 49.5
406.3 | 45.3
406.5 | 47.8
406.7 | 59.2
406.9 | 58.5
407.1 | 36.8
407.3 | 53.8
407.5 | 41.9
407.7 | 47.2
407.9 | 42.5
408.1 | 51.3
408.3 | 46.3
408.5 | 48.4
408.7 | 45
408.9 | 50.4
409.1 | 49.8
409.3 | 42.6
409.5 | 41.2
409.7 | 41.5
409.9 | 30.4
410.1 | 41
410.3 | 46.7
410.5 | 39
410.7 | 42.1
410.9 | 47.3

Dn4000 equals 1.35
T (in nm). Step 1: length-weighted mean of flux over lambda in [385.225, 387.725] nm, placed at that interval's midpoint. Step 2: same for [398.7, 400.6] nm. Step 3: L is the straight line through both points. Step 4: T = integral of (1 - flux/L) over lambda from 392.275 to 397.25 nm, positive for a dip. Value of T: 0.97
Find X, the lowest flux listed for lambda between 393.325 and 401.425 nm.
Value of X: 20.2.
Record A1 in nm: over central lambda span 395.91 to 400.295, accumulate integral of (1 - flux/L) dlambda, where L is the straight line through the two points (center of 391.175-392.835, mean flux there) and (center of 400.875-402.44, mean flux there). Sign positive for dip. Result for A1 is 0.81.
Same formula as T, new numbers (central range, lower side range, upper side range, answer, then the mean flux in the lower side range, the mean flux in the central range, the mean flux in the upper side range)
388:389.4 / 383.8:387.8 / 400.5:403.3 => 0.237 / 39.6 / 34.7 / 51.3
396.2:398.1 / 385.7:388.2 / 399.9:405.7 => 0.685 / 40.4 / 30.1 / 50.6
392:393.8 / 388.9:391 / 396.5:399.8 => 0.179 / 38.5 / 34.6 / 38.3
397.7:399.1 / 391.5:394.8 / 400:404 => 0.082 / 38.5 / 43.1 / 50.7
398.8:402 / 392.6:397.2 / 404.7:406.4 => -0.487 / 36.1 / 49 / 48.6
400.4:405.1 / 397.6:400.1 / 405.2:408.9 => -0.449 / 44.5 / 50.7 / 48.2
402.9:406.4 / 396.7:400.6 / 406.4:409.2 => -0.249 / 41.5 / 49.3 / 48.5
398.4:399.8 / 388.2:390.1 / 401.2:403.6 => 0.036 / 35.2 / 45.6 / 50.6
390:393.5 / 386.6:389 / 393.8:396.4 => 0.081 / 36.8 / 38.9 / 42.6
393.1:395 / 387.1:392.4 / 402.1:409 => 0.118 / 38.2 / 38.7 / 49.3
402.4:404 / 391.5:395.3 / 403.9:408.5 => -0.116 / 39.5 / 50.1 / 49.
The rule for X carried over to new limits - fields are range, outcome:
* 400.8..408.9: 36.8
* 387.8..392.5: 24.7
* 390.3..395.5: 25.7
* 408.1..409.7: 41.2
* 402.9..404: 46.9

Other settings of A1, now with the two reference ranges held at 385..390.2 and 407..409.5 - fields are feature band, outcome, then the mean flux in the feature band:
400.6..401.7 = -0.17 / 50.2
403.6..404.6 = -0.15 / 51.1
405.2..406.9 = -0.17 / 49.9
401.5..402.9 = -0.25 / 51.8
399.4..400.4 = -0.11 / 47.8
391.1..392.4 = -0.04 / 41.5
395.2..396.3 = 0.01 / 41.1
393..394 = 0.21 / 32.4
